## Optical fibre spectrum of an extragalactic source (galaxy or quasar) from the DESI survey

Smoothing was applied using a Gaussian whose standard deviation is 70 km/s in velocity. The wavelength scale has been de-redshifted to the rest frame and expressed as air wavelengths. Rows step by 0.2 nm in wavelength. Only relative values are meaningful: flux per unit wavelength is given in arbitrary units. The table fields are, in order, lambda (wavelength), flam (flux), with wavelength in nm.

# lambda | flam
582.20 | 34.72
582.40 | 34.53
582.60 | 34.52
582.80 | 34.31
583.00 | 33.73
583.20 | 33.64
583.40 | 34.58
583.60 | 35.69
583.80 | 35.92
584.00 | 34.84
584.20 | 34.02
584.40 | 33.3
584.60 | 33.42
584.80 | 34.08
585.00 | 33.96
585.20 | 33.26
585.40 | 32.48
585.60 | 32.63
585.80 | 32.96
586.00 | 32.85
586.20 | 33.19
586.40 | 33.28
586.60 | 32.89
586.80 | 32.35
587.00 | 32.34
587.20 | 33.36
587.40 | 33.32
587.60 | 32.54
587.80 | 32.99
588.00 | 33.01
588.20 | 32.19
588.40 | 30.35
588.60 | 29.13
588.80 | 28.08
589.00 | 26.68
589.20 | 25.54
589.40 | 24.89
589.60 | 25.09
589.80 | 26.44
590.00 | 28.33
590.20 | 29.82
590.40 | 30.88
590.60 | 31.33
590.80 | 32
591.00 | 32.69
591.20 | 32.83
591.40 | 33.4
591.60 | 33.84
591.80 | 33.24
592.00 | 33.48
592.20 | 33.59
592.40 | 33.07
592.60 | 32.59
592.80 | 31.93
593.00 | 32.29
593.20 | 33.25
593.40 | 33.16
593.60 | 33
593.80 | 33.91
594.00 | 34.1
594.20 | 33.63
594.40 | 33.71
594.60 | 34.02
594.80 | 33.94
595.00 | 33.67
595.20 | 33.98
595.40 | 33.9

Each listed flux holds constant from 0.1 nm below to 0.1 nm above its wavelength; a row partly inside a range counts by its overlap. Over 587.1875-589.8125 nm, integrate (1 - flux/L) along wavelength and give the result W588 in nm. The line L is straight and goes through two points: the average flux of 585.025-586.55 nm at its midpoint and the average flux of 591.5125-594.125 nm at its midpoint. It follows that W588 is 0.28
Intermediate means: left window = 33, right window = 33.2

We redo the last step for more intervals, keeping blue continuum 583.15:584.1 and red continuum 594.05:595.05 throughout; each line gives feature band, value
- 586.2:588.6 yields 0.147 nm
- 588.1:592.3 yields 0.502 nm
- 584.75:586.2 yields 0.069 nm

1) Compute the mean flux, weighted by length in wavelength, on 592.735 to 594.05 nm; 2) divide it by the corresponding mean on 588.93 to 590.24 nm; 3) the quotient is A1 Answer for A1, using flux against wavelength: 1.2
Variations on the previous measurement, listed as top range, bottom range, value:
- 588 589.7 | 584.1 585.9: 0.84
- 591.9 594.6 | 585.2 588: 1.01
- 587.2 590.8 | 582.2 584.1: 0.86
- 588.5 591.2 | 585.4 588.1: 0.87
